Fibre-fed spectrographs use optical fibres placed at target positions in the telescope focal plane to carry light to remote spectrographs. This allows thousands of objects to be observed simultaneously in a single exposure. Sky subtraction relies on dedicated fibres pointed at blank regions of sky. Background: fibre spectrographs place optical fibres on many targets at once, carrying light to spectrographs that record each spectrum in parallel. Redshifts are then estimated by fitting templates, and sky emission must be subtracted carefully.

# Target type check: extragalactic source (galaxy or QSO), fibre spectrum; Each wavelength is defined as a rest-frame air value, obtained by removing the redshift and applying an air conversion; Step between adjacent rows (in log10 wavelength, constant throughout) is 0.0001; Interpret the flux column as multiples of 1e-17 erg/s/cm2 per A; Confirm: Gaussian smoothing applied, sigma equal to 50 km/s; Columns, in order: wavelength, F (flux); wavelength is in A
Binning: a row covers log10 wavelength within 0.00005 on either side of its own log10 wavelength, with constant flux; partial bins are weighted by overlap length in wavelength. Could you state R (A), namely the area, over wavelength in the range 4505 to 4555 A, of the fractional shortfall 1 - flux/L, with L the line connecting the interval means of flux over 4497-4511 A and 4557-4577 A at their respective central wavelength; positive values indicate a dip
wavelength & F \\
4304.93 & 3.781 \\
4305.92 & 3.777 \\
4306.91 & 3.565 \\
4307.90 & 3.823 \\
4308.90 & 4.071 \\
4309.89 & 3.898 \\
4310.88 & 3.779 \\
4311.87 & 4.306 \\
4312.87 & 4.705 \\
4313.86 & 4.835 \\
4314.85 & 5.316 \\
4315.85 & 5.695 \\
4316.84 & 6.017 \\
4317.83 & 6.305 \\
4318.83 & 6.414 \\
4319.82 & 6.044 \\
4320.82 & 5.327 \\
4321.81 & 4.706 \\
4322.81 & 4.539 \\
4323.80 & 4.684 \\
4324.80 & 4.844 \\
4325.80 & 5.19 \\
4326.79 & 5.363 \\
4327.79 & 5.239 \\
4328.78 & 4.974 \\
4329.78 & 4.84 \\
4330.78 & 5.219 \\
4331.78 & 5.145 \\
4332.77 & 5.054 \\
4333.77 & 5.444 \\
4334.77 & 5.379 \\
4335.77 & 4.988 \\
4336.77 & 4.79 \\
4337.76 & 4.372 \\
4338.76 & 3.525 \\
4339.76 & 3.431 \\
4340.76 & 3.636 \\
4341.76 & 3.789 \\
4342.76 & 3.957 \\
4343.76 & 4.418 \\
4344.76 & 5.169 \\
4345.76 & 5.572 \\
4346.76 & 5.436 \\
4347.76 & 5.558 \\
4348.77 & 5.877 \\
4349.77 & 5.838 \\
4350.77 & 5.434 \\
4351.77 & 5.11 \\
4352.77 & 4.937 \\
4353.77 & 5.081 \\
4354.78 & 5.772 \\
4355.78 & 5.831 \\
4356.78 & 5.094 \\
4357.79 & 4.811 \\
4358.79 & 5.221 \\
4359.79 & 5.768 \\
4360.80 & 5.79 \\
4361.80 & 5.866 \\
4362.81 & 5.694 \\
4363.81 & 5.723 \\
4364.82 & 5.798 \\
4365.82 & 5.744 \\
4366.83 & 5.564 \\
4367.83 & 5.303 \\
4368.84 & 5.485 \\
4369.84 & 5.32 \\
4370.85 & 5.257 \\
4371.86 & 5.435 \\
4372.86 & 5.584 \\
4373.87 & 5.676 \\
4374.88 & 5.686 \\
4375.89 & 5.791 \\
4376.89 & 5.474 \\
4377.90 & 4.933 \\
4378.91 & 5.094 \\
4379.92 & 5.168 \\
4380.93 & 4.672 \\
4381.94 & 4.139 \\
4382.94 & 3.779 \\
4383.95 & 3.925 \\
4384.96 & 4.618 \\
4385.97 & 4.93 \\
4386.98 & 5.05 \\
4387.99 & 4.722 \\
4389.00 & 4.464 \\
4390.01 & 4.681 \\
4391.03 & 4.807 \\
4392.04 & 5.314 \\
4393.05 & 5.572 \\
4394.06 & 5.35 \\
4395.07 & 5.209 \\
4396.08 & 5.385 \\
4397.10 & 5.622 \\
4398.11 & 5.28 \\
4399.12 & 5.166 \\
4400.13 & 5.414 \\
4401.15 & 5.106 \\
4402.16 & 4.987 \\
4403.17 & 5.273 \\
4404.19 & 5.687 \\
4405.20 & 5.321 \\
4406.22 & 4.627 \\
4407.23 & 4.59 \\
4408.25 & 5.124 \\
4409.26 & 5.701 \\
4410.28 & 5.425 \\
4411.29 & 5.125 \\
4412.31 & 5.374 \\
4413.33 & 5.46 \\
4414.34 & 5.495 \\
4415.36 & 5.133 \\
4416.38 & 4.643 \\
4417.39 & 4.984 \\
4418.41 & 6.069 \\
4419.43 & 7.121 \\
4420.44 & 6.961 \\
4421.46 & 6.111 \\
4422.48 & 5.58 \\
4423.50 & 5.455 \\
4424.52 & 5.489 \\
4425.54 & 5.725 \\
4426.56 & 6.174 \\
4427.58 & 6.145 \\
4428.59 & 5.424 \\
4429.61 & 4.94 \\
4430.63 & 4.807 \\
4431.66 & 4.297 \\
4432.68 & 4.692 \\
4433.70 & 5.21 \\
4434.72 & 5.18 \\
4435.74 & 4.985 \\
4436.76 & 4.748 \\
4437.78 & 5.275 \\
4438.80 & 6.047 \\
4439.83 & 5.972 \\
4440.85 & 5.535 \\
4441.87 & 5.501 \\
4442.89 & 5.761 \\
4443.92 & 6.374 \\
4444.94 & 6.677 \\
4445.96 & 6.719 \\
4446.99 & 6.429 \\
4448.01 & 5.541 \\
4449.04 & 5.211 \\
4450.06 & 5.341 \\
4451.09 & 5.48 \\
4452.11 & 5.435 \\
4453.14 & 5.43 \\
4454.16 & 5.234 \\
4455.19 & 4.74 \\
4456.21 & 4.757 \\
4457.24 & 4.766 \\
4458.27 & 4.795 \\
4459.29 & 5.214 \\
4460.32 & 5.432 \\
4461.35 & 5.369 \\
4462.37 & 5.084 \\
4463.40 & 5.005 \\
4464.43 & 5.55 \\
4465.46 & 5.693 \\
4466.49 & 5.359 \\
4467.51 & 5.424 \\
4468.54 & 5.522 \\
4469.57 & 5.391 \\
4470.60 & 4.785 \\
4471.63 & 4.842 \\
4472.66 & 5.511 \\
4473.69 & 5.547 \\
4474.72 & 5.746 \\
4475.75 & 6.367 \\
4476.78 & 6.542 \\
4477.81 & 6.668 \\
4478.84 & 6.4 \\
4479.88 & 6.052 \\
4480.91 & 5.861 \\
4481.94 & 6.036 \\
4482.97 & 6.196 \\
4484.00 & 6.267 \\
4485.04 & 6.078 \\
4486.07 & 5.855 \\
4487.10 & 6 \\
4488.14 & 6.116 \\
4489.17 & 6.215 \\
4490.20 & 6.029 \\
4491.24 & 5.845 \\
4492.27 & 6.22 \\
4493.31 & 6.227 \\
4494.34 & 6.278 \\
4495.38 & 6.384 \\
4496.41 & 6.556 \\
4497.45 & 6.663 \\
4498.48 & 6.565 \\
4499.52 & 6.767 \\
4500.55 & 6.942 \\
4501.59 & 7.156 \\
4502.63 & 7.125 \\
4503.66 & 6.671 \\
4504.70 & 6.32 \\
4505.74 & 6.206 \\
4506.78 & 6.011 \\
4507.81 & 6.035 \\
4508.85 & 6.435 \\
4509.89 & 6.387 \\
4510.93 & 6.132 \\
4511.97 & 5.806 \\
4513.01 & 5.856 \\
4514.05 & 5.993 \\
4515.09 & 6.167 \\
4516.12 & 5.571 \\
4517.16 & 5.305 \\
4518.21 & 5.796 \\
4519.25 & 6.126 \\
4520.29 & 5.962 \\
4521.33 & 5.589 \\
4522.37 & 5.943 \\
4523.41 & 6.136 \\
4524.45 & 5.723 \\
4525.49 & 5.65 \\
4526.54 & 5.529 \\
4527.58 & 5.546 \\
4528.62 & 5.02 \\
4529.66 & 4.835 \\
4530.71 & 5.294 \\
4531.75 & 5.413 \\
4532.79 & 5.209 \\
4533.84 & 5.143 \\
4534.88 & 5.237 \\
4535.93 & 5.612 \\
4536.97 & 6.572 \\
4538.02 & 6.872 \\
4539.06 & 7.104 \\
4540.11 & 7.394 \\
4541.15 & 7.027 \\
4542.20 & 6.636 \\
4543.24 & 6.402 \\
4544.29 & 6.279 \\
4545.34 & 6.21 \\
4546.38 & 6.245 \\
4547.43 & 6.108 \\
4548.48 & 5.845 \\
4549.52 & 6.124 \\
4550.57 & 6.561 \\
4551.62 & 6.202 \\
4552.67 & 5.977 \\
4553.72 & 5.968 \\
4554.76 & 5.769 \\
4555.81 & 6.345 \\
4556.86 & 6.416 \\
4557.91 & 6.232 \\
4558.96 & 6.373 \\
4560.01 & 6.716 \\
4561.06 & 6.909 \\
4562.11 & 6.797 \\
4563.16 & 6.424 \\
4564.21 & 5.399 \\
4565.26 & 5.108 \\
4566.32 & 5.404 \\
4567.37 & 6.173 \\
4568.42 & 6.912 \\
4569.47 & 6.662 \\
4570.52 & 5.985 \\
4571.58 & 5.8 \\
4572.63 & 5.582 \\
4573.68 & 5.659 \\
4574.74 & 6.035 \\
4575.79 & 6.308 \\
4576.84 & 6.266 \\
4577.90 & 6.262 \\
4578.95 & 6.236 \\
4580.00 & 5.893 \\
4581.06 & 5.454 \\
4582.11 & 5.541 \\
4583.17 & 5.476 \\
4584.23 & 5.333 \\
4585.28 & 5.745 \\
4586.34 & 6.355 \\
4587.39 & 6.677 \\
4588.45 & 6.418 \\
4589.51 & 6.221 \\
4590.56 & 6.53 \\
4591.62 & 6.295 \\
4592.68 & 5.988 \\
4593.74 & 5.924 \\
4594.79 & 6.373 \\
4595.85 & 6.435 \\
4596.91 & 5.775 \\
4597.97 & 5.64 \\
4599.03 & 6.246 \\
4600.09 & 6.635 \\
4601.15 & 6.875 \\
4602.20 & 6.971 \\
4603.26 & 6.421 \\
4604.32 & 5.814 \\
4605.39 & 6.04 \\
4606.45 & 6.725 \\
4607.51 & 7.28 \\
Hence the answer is 3.1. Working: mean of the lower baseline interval 6.54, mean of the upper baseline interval 6.15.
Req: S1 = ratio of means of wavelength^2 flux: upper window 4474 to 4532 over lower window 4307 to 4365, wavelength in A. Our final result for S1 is 1.30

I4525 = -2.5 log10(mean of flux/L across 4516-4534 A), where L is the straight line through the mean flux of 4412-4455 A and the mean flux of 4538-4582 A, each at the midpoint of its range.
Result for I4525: 0.093 mag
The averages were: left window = 5.57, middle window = 5.55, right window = 6.23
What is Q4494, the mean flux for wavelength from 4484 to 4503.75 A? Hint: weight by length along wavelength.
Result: 6.4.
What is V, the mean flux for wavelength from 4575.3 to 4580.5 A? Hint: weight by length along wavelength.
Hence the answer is 6.2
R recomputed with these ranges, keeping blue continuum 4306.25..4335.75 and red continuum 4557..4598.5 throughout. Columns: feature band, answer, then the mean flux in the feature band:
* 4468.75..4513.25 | -3.5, 6.16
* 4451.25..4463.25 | 1.0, 5.12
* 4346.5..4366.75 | -1.5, 5.52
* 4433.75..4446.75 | -0.5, 5.73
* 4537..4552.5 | -1.4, 6.49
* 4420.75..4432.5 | -0.1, 5.47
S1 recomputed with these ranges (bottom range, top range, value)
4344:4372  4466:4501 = 1.17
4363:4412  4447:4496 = 1.14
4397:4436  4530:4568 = 1.21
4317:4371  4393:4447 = 1.09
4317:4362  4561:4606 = 1.33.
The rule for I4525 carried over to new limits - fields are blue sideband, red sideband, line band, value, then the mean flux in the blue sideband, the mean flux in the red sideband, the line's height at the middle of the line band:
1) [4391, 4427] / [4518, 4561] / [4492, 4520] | -0.070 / 5.45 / 6.04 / 5.89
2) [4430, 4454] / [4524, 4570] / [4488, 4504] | -0.123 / 5.5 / 6.08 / 5.8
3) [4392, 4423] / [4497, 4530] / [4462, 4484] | 0.021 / 5.43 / 6.07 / 5.82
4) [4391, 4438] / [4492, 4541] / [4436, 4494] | 0.007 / 5.36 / 6.08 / 5.72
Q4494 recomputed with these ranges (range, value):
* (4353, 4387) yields 5.27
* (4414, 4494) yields 5.63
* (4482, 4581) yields 6.12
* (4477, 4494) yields 6.14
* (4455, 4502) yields 5.85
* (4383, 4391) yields 4.59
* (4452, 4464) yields 5.1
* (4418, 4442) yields 5.56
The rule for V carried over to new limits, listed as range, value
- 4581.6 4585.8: 5.52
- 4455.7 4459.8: 4.89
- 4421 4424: 5.7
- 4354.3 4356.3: 5.81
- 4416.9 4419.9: 6.04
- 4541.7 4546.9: 6.36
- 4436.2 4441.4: 5.51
